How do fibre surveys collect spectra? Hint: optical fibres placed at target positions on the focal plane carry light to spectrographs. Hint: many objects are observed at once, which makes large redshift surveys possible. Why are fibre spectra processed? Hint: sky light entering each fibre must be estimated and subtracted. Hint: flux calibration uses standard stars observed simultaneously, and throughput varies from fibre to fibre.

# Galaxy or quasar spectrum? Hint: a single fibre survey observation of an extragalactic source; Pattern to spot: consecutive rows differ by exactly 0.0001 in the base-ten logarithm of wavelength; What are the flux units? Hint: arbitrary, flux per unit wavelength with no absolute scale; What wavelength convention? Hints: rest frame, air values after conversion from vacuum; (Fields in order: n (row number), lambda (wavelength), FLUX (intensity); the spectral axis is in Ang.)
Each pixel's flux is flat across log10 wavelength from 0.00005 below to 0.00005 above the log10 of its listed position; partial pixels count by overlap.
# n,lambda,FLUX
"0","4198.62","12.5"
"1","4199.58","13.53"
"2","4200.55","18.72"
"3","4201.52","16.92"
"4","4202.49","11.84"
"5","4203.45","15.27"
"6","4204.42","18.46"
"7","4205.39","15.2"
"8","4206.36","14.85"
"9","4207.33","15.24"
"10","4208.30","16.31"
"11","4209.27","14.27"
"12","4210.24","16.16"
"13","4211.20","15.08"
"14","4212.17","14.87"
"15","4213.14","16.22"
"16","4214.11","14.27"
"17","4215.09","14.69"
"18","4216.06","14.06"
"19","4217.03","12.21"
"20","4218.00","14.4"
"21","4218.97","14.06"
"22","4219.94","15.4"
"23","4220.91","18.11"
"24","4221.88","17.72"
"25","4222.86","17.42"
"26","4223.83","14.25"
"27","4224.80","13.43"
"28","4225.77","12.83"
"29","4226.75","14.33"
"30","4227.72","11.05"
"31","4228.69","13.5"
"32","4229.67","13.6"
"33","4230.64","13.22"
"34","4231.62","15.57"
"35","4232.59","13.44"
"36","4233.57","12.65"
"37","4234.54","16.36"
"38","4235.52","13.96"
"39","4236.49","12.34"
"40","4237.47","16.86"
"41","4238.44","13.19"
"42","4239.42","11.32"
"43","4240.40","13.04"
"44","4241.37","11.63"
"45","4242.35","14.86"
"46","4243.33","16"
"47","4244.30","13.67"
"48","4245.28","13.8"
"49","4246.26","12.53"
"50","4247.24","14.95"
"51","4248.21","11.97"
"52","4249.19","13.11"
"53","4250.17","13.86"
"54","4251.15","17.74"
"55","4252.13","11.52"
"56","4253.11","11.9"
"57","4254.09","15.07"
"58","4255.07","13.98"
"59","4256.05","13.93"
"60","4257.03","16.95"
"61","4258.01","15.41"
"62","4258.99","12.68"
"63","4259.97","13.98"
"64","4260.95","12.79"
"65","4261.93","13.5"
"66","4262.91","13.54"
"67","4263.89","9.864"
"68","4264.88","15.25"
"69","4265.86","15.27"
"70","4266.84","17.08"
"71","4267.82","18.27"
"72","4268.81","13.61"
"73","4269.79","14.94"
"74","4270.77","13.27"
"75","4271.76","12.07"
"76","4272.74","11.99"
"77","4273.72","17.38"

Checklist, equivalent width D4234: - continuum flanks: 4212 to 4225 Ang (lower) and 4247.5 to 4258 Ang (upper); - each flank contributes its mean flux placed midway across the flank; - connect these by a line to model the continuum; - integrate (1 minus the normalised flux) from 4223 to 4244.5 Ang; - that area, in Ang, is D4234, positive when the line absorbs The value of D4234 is 1.34 Ang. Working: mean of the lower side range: 15.1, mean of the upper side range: 14.1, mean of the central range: 13.8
